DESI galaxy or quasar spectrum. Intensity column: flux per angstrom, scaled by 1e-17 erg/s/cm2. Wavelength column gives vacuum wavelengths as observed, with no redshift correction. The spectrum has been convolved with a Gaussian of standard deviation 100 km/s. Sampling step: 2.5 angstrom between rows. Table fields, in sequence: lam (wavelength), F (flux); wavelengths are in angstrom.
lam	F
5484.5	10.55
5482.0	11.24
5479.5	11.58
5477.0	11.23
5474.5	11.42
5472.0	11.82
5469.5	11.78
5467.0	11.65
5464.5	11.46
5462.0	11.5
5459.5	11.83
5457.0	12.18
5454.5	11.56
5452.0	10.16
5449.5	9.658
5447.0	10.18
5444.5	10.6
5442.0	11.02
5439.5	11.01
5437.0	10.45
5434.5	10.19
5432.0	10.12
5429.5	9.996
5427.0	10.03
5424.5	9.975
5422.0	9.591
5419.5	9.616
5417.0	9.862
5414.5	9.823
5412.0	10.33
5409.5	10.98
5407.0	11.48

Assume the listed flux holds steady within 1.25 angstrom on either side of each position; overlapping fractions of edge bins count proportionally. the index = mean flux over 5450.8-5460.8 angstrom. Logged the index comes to 11.4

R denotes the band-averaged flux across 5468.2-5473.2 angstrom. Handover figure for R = 11.8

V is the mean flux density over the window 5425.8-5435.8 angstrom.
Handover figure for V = 10.1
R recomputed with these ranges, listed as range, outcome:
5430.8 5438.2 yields 10.3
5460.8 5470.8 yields 11.6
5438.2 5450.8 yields 10.5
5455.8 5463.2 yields 11.8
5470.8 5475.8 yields 11.6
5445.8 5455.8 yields 10.4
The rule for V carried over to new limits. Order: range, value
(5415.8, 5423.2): 9.69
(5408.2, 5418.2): 10.3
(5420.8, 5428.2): 9.87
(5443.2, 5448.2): 10.4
